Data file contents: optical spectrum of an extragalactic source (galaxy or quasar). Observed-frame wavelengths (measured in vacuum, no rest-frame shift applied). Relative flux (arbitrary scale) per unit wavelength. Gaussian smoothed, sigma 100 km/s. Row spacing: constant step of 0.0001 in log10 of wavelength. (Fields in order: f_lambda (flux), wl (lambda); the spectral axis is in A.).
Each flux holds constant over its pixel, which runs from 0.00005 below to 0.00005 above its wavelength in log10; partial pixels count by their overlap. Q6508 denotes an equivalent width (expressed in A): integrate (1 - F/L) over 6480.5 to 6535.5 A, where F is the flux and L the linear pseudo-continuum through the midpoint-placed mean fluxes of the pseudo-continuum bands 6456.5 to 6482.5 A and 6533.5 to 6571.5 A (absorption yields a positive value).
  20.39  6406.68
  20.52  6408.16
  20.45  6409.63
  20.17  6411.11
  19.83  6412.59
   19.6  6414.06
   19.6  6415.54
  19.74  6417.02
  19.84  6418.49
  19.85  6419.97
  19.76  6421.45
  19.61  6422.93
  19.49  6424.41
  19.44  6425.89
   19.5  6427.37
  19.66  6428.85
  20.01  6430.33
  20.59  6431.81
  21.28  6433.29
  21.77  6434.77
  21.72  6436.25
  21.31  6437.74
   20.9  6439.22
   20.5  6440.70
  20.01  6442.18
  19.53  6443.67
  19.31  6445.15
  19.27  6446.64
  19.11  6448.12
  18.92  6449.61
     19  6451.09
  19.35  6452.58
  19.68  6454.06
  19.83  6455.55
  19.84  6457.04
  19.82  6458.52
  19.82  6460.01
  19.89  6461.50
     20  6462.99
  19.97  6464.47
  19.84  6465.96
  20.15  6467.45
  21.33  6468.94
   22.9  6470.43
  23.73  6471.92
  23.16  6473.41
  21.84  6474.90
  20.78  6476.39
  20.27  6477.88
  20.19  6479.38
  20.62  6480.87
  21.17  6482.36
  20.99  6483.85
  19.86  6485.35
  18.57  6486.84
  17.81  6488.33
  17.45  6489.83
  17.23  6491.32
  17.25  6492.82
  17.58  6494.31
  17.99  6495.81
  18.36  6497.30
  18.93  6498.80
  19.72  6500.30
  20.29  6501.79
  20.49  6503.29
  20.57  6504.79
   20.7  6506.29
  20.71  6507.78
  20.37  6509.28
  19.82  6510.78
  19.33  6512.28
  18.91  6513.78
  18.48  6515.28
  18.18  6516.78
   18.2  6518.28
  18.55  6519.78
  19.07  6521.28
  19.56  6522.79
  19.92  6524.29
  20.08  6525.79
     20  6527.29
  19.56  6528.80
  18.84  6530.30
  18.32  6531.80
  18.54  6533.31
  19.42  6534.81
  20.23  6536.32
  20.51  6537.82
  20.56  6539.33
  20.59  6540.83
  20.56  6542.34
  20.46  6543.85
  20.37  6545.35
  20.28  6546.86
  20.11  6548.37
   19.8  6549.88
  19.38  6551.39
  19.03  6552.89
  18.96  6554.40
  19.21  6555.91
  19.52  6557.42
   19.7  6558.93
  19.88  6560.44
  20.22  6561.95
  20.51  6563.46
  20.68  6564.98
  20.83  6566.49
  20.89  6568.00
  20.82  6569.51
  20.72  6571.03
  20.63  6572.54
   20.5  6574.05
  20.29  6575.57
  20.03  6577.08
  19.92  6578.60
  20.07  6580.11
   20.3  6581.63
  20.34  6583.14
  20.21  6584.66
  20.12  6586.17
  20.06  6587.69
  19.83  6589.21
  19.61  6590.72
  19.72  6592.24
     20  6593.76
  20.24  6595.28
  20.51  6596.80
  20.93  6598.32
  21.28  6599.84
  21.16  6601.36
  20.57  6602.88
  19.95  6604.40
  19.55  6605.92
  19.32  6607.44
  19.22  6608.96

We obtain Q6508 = 3.5 A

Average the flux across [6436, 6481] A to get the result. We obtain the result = 20.4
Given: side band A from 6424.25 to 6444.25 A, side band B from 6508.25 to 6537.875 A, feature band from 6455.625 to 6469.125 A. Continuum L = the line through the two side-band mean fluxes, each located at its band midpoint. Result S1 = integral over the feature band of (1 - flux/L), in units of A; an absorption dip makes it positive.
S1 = 0.0 A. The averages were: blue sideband 20.4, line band 20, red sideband 19.3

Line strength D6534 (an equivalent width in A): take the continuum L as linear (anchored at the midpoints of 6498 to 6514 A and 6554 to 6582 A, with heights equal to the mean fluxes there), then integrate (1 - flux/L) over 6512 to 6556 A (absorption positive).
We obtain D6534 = 1.3 A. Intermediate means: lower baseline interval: 20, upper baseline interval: 20.2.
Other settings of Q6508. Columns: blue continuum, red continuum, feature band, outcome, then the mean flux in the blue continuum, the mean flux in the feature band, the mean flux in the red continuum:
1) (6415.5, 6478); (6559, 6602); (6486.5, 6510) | 1.5 A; 20.3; 19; 20.4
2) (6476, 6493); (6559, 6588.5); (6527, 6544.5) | 0.1 A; 19.4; 19.8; 20.3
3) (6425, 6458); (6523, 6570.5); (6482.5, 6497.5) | 1.2 A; 20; 18.4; 19.9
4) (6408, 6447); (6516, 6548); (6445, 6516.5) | 0.2 A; 20.1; 19.8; 19.6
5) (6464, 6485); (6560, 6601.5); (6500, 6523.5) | 1.5 A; 21.2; 19.6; 20.4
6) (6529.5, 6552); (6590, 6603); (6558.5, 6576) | -0.3 A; 19.9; 20.5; 20.4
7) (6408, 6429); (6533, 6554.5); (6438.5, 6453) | 0.2 A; 19.8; 19.6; 20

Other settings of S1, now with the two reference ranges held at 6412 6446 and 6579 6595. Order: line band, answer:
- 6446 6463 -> 0.5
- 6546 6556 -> 0.2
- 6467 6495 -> -0.1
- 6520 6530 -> 0.2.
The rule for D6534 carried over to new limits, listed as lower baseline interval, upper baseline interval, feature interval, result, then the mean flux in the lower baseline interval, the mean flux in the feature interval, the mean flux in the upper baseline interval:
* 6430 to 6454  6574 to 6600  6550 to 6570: 0.2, 20.2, 20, 20.2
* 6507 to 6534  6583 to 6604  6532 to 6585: -0.8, 19.3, 20.1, 20.3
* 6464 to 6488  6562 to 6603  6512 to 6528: 1.2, 20.9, 19.1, 20.4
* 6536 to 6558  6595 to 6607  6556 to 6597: 0.1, 20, 20.2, 20.5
